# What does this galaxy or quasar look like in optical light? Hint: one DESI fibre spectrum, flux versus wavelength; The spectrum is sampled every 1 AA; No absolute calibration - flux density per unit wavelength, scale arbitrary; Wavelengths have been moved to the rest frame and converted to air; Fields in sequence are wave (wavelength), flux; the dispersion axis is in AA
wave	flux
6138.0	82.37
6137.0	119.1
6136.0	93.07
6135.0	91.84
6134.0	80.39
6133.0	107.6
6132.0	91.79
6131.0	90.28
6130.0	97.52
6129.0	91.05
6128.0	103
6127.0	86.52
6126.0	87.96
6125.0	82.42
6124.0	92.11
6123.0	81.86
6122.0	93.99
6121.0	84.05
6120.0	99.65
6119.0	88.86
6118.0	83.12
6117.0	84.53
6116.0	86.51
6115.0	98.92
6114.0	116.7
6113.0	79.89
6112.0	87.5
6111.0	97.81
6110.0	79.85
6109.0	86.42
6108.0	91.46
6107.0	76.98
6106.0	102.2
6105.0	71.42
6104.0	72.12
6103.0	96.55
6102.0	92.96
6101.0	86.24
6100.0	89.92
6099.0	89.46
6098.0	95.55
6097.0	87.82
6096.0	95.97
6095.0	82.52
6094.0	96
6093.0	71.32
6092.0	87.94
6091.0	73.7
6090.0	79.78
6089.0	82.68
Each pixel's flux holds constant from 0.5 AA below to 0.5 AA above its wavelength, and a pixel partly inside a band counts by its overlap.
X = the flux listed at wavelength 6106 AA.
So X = 102.2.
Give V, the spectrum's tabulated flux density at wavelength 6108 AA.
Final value 91.46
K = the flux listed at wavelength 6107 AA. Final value 76.98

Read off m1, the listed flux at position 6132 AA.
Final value 91.79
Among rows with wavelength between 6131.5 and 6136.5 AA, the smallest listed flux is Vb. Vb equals 80.39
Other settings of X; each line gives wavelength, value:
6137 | 119.1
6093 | 71.32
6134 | 80.39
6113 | 79.89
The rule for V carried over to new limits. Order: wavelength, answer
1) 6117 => 84.53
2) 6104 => 72.12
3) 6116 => 86.51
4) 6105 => 71.42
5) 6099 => 89.46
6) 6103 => 96.55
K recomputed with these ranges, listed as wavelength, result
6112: 87.5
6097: 87.82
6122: 93.99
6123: 81.86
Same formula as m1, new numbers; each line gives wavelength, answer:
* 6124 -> 92.11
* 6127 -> 86.52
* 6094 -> 96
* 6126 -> 87.96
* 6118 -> 83.12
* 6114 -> 116.7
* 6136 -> 93.07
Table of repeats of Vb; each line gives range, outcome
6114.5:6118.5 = 83.12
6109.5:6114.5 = 79.85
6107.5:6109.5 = 86.42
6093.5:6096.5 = 82.52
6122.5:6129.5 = 81.86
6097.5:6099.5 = 89.46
